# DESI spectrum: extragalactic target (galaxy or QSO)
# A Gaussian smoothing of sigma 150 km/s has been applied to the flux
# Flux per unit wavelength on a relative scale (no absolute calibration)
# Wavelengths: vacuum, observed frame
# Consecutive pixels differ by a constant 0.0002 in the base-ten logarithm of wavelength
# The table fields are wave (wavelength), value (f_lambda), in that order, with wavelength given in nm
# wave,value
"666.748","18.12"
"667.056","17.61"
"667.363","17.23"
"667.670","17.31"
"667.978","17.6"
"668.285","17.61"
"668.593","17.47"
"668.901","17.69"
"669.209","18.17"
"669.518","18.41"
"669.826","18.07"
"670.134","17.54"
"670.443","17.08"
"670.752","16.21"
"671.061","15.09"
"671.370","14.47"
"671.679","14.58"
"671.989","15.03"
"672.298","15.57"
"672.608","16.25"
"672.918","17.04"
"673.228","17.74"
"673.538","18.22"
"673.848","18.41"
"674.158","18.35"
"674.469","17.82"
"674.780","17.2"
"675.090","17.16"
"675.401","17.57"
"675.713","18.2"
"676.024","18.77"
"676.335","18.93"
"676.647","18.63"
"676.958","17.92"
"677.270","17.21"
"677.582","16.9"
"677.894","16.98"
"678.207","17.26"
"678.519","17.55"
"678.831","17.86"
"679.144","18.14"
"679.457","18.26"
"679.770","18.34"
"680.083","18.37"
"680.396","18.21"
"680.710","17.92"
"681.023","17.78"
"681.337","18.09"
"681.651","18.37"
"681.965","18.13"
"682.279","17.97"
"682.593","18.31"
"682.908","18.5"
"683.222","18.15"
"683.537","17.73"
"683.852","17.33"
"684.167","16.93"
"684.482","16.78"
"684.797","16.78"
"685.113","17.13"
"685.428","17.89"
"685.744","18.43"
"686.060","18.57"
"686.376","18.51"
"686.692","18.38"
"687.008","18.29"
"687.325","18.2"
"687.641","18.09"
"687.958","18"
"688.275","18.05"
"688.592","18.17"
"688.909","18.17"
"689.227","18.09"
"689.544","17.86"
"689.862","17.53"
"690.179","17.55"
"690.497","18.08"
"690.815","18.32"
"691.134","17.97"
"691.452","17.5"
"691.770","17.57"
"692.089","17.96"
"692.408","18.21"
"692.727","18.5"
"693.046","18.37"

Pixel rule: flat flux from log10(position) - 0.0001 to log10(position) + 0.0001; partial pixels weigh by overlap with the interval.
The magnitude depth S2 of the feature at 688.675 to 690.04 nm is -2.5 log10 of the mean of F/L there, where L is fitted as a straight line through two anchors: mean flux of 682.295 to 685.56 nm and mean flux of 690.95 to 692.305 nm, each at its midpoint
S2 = -0.013 mag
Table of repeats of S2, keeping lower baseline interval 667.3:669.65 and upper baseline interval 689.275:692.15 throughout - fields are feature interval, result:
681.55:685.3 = 0.01 mag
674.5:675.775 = 0.01 mag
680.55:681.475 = -0.01 mag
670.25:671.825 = 0.14 mag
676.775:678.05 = 0.03 mag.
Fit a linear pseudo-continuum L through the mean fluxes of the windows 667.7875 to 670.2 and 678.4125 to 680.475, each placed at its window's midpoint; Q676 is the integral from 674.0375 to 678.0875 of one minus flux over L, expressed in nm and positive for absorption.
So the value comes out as 0.048 nm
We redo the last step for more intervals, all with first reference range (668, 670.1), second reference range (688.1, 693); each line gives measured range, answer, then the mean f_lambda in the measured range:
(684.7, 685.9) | 0.02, 17.6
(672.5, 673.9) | 0.03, 17.5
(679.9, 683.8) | -0.04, 18.1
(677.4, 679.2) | 0.05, 17.4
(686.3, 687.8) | -0.03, 18.3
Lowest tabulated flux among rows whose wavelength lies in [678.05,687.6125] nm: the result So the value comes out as 16.78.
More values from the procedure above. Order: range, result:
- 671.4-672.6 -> 14.58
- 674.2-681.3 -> 16.9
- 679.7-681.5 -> 17.78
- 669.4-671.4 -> 14.47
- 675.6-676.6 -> 18.2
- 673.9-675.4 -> 17.16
